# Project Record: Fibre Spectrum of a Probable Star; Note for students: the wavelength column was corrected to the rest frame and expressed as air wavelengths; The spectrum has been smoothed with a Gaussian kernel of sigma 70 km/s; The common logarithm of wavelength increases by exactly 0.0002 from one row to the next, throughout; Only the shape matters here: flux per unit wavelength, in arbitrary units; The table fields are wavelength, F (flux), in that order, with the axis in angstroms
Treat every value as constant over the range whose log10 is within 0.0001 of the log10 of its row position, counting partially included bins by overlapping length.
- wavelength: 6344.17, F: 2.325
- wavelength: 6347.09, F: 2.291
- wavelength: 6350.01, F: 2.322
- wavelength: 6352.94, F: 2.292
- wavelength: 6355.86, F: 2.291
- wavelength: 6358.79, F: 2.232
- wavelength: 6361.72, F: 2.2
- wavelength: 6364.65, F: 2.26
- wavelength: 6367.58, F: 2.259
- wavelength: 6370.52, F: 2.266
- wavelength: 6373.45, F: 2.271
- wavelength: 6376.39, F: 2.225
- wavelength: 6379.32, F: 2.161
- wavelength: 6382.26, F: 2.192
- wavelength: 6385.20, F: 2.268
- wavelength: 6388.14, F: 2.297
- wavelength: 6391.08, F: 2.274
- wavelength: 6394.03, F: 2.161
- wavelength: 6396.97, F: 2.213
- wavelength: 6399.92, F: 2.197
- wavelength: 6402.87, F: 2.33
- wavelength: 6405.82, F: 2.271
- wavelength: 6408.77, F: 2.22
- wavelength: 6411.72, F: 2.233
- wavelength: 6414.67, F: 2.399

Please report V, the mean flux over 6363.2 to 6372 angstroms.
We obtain 2.26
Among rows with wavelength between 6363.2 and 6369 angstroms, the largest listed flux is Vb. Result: 2.26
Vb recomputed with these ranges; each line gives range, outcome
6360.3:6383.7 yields 2.271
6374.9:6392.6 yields 2.297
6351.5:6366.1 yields 2.292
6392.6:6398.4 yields 2.213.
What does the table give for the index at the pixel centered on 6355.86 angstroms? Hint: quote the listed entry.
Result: 2.291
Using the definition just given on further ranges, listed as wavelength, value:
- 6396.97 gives 2.213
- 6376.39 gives 2.225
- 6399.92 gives 2.197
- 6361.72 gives 2.2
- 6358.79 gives 2.232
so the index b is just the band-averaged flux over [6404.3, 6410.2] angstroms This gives 2.25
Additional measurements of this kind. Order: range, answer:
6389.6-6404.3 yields 2.23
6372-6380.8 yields 2.22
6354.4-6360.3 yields 2.26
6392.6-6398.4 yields 2.19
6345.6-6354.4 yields 2.3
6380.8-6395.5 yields 2.24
